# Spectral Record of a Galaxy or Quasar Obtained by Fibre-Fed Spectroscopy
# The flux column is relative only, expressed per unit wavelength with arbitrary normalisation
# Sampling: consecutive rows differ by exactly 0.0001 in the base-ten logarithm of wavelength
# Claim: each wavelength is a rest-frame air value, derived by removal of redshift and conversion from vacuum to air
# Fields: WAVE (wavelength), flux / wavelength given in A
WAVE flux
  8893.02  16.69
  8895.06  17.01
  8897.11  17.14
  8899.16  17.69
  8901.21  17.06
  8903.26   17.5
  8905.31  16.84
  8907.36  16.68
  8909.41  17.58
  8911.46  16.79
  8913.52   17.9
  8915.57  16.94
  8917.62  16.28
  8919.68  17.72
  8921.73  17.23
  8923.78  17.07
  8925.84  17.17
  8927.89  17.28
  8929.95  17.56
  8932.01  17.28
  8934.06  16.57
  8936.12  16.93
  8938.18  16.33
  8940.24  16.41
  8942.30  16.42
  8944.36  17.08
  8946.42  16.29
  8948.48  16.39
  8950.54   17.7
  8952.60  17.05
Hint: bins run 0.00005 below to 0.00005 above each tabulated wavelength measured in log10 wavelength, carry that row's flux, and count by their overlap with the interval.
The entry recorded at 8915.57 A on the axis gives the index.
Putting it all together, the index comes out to 16.94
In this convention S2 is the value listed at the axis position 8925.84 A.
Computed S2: 17.17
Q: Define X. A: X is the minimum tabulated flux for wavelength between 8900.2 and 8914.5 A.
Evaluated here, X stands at 16.68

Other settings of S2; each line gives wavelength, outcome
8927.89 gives 17.28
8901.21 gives 17.06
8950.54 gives 17.7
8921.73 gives 17.23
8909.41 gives 17.58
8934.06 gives 16.57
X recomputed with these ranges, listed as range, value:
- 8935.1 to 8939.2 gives 16.33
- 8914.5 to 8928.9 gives 16.28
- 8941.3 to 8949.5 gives 16.29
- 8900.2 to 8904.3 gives 17.06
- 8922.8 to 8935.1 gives 16.57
